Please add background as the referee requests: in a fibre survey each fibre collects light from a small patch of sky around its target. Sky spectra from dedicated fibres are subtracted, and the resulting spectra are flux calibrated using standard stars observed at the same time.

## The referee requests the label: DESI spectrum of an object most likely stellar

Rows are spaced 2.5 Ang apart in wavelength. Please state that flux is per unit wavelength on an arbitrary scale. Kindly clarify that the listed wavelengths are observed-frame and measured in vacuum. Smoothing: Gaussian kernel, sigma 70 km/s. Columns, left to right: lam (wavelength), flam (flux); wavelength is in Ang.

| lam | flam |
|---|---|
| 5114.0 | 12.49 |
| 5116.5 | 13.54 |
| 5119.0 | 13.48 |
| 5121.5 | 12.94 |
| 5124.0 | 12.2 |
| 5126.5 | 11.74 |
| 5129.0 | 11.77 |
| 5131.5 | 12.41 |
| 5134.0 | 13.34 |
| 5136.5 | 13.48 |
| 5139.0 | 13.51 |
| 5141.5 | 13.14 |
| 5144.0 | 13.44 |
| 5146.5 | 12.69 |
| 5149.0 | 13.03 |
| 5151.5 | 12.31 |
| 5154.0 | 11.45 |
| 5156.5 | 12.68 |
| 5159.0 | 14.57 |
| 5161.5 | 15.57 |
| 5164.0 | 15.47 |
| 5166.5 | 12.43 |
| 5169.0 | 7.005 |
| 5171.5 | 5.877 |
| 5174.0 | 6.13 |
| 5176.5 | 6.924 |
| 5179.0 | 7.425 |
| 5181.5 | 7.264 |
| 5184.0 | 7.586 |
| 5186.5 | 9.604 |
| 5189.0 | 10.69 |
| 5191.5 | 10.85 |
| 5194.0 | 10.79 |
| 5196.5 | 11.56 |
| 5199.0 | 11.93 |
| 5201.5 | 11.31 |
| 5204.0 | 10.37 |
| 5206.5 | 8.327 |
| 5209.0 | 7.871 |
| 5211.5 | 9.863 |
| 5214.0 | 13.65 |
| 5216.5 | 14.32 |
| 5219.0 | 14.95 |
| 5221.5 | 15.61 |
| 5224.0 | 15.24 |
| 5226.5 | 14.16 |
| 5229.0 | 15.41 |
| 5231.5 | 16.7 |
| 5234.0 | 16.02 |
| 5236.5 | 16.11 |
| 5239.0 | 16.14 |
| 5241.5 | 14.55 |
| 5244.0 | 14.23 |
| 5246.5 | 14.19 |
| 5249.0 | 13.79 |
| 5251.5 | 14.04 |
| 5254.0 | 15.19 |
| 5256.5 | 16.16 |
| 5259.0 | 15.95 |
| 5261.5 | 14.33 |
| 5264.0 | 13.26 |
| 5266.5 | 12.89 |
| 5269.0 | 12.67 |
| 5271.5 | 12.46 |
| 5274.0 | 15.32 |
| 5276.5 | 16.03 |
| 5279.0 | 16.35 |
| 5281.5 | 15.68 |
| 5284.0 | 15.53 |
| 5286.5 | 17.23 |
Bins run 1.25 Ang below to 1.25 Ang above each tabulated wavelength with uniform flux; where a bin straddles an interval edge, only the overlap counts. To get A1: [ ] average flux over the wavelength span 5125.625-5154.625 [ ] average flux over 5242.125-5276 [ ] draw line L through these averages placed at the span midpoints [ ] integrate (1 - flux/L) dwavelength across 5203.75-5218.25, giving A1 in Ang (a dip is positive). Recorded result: 2.9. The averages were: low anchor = 12.7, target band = 10.9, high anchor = 14.2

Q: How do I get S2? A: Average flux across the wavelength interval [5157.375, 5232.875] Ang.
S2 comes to 11.3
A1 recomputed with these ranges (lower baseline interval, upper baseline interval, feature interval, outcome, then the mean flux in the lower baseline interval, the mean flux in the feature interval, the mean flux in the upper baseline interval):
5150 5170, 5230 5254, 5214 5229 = -0.3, 12.8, 14.8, 15.1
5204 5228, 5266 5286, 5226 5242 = -3.0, 12.6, 15.7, 14.8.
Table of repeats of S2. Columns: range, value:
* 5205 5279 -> 14.1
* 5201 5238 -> 13.4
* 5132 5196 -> 11.1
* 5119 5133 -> 12.3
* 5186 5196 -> 10.6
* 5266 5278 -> 14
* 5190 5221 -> 11.4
